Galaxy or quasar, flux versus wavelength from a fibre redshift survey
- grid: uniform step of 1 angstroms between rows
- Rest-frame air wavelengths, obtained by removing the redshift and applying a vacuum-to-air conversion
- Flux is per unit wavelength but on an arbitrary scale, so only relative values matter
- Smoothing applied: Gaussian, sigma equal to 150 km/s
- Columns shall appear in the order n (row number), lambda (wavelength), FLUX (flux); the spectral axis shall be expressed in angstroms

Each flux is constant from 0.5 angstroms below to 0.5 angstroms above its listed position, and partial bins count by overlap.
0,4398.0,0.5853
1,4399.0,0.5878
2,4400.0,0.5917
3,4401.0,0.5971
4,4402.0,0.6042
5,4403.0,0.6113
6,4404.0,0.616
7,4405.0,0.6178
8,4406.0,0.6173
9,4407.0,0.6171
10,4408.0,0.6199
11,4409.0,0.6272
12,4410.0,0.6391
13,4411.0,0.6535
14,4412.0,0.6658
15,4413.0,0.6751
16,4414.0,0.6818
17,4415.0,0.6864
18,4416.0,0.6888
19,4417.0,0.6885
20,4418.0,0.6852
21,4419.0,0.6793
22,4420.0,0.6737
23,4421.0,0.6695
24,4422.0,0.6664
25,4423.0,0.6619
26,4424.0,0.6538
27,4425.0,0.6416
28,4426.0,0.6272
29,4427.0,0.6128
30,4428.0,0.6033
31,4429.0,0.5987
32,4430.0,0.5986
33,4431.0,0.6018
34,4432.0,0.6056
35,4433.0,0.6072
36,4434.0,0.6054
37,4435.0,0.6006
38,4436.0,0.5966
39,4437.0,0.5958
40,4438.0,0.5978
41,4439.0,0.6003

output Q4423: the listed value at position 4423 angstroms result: 0.6619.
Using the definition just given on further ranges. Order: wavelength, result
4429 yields 0.5987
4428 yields 0.6033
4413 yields 0.6751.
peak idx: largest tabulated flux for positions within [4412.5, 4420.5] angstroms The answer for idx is 0.6888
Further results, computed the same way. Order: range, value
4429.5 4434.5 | 0.6072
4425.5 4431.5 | 0.6272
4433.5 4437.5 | 0.6054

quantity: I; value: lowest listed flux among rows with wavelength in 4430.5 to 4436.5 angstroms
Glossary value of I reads 0.5966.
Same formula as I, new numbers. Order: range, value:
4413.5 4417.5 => 0.6818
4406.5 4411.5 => 0.6171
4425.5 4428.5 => 0.6033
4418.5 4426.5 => 0.6272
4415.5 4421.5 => 0.6695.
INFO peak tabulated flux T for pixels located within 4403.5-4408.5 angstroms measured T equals 0.6199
